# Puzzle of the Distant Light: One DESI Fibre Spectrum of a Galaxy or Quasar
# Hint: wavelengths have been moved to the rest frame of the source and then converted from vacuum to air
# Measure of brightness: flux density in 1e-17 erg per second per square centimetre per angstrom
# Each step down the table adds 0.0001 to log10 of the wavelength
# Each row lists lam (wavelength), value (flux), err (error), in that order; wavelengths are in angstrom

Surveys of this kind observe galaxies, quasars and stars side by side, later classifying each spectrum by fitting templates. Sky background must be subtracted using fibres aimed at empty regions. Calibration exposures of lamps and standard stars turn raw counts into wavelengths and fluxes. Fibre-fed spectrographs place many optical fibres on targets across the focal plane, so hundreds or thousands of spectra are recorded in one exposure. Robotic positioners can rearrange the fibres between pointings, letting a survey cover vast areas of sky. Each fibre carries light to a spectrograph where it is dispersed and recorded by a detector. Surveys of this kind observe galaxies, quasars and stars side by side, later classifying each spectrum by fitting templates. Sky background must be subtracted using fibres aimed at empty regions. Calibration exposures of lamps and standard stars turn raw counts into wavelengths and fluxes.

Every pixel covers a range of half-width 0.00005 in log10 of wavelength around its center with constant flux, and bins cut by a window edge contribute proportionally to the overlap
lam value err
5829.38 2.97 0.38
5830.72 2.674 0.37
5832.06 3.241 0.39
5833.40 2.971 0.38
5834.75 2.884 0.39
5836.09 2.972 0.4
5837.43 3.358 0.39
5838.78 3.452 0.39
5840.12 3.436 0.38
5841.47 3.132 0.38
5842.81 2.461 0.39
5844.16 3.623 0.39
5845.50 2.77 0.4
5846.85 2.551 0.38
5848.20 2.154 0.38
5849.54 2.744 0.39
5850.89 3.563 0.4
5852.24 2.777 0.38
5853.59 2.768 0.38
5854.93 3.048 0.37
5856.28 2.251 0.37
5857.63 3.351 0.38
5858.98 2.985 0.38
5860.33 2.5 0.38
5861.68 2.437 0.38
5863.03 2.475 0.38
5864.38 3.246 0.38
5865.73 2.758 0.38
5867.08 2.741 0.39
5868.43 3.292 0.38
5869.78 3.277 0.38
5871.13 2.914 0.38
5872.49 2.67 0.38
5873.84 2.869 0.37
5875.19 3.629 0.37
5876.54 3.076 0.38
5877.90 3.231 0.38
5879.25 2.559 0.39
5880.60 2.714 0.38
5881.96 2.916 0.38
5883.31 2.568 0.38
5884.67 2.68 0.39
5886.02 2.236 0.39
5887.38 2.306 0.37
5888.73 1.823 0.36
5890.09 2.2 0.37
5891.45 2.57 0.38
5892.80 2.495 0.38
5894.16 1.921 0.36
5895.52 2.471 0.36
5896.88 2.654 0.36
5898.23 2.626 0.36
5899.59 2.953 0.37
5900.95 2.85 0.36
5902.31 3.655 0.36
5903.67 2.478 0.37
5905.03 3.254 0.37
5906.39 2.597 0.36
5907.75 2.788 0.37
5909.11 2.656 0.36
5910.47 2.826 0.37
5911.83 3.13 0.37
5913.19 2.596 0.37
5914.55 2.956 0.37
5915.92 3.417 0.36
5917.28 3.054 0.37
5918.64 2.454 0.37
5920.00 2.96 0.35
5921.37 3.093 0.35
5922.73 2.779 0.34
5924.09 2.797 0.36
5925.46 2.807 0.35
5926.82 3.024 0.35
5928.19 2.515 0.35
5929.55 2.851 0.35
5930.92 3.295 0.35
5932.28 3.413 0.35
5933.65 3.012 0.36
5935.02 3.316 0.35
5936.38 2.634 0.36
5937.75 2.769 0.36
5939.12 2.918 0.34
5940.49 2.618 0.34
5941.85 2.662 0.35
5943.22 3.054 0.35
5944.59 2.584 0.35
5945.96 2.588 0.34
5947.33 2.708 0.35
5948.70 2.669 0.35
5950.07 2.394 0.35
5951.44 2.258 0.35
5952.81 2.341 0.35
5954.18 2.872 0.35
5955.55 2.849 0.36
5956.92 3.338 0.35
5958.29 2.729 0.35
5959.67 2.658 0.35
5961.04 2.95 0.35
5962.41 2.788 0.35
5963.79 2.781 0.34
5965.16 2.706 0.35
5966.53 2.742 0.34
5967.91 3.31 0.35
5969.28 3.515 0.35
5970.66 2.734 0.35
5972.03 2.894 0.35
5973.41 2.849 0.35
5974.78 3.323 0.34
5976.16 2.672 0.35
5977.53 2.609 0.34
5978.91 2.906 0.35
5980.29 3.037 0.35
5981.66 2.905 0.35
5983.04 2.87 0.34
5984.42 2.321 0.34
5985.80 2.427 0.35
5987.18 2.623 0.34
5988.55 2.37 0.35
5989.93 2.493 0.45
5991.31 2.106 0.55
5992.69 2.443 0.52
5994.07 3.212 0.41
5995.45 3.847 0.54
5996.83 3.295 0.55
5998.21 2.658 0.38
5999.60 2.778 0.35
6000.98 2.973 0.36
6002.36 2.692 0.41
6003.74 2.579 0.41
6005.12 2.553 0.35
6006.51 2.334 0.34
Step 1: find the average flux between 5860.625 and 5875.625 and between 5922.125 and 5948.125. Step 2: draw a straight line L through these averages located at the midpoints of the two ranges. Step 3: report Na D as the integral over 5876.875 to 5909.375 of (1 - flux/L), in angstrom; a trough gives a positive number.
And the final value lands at 2.9 angstrom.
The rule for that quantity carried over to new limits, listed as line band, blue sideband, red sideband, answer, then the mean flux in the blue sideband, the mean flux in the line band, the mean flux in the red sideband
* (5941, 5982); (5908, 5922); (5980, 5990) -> -1.4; 2.91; 2.81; 2.62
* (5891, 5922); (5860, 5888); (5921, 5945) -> 0.6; 2.82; 2.8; 2.9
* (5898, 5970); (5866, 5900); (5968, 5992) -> -3.5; 2.69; 2.86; 2.76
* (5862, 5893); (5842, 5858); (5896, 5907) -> 1.1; 2.83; 2.75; 2.88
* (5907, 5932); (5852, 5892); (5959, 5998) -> -0.9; 2.76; 2.9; 2.83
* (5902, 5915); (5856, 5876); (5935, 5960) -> -0.3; 2.91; 2.87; 2.72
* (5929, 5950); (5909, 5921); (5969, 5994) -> -0.1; 2.91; 2.86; 2.73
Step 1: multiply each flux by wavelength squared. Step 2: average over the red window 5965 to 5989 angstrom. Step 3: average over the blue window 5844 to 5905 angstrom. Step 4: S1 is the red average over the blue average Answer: 1.06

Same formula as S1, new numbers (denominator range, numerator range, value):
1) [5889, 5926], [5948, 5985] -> 1.04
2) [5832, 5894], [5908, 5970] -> 1.04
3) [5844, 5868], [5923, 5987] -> 1.04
